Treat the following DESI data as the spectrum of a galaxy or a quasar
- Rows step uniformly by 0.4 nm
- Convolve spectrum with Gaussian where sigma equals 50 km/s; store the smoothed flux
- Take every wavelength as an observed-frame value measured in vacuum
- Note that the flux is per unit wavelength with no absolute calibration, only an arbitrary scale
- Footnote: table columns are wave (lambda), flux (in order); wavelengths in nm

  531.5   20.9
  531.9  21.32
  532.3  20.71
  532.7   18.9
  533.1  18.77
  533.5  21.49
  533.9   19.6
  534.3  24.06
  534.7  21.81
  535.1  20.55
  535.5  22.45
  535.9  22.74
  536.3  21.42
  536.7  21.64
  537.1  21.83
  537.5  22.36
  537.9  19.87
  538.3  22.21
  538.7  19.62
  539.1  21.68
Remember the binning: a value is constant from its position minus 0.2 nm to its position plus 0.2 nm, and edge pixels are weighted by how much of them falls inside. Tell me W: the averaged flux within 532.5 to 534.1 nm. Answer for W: 19.7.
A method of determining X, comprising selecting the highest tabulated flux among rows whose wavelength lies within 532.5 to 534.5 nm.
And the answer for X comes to 24.06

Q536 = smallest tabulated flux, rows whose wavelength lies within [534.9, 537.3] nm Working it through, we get 20.55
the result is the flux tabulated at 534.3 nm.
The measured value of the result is 24.06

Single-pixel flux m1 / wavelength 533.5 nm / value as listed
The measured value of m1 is 21.49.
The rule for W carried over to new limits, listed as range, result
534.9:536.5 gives 21.8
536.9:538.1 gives 21.4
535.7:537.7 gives 22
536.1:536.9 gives 21.5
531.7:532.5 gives 21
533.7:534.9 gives 21.8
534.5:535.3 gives 21.2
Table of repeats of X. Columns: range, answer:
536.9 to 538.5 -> 22.36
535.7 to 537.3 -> 22.74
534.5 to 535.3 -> 21.81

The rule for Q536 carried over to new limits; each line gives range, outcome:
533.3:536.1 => 19.6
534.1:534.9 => 21.81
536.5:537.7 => 21.64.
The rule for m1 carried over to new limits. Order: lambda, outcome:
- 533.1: 18.77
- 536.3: 21.42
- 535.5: 22.45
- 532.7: 18.9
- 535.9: 22.74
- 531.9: 21.32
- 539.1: 21.68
